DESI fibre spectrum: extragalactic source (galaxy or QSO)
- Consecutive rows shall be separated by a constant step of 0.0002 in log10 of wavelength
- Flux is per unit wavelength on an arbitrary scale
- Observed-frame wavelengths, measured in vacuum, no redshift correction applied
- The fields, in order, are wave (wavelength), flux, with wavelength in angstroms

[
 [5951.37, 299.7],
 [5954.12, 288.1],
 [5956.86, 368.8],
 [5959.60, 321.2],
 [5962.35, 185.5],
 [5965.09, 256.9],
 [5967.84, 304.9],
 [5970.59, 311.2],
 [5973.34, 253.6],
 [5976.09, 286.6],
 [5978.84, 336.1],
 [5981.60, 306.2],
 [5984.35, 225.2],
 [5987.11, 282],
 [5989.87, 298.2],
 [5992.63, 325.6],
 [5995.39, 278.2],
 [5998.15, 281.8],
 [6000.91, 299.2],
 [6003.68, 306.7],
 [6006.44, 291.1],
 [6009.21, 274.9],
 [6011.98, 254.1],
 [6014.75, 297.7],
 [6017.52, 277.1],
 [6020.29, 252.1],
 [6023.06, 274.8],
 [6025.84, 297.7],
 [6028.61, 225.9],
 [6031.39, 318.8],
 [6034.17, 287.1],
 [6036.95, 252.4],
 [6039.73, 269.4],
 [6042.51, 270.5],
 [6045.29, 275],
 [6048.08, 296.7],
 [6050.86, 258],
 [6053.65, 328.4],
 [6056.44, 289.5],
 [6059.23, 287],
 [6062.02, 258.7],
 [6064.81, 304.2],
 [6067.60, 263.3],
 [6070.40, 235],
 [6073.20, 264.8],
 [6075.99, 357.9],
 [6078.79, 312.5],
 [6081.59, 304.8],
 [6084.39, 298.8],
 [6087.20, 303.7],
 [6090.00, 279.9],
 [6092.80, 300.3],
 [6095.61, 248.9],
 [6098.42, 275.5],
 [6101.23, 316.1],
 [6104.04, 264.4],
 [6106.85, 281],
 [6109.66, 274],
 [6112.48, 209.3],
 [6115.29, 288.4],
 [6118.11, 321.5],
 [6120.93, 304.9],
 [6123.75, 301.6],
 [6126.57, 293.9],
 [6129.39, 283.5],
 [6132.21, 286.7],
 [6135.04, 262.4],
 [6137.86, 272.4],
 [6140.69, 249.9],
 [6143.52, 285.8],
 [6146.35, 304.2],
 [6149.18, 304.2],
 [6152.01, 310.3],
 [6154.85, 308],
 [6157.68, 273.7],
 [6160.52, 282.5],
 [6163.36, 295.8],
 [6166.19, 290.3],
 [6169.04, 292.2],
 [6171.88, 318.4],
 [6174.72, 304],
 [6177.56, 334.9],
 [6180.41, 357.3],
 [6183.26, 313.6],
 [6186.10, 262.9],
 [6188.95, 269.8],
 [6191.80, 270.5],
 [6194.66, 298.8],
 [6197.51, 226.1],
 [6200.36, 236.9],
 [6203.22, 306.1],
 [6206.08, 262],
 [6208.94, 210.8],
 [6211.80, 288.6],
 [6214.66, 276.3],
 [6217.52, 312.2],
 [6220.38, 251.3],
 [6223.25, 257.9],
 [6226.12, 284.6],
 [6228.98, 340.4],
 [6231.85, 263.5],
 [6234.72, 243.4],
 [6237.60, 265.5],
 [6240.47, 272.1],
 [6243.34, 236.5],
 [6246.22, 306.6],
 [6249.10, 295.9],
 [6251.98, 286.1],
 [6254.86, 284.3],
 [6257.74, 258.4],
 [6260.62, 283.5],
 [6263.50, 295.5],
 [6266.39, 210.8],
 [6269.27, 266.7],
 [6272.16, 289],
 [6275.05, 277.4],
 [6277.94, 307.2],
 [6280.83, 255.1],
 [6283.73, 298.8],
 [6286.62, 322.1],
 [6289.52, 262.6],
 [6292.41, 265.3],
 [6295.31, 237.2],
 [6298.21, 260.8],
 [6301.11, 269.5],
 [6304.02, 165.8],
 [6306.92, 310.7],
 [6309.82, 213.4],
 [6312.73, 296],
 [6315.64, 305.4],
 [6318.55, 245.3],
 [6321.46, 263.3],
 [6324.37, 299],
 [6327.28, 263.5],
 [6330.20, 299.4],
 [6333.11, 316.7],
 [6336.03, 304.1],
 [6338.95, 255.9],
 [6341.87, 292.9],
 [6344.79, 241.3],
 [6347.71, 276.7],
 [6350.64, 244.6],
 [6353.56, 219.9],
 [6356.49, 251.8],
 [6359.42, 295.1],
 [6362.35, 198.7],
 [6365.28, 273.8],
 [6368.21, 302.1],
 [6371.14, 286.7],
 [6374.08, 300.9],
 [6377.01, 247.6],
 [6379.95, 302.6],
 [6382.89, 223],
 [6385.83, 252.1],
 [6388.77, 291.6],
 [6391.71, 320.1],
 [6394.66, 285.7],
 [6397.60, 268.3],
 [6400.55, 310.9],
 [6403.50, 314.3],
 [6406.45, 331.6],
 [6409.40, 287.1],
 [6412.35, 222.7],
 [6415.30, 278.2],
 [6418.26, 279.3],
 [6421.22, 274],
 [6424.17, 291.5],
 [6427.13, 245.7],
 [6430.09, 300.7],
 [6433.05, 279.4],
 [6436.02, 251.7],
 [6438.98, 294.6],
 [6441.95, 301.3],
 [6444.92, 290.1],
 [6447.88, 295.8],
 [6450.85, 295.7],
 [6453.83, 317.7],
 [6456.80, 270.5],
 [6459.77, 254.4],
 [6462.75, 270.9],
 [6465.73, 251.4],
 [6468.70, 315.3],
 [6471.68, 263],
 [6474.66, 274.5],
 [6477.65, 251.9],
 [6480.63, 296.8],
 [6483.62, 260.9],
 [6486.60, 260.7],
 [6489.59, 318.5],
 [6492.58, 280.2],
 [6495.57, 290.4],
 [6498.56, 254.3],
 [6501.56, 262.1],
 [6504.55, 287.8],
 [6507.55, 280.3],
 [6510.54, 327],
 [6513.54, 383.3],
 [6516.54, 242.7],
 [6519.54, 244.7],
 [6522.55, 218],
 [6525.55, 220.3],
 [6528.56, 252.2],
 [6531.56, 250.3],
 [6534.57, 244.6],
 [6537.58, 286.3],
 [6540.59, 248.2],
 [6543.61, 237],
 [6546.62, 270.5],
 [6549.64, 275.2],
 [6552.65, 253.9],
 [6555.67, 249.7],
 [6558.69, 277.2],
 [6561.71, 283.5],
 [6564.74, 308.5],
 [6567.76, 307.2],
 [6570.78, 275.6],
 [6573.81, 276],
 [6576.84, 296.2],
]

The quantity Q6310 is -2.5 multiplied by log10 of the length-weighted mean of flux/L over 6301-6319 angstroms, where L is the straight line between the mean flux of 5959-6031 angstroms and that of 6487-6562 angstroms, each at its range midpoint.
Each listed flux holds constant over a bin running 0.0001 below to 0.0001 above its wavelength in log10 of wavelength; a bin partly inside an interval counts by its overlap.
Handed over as 0.07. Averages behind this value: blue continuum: 281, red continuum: 269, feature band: 258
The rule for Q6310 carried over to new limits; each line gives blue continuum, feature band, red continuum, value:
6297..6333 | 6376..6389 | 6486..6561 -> 0.03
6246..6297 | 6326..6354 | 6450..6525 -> 0.02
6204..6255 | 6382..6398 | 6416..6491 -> 0.01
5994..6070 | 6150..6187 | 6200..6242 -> -0.11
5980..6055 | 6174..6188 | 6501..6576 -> -0.13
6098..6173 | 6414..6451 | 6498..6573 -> -0.03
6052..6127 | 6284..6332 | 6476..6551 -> 0.04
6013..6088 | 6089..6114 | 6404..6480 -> 0.04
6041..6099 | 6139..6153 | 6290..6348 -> -0.03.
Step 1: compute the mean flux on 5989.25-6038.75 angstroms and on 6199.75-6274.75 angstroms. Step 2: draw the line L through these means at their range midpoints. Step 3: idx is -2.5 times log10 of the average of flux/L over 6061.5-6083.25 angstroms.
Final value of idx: -0.03 mag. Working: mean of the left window 283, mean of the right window 273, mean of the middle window 289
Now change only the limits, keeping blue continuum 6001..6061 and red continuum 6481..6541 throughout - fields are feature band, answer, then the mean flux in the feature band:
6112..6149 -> -0.023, 284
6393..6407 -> -0.101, 300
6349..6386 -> 0.050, 262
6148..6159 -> -0.079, 299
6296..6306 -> 0.165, 237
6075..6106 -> -0.061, 295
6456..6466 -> 0.041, 262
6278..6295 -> -0.017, 280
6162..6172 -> -0.071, 297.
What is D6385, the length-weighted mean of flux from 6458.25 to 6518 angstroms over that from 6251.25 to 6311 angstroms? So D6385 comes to 1.05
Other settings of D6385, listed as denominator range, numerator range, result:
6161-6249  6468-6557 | 0.96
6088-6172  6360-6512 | 0.98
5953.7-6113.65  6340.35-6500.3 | 0.98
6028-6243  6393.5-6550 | 0.98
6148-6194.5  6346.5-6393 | 0.89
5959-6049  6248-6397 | 0.97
